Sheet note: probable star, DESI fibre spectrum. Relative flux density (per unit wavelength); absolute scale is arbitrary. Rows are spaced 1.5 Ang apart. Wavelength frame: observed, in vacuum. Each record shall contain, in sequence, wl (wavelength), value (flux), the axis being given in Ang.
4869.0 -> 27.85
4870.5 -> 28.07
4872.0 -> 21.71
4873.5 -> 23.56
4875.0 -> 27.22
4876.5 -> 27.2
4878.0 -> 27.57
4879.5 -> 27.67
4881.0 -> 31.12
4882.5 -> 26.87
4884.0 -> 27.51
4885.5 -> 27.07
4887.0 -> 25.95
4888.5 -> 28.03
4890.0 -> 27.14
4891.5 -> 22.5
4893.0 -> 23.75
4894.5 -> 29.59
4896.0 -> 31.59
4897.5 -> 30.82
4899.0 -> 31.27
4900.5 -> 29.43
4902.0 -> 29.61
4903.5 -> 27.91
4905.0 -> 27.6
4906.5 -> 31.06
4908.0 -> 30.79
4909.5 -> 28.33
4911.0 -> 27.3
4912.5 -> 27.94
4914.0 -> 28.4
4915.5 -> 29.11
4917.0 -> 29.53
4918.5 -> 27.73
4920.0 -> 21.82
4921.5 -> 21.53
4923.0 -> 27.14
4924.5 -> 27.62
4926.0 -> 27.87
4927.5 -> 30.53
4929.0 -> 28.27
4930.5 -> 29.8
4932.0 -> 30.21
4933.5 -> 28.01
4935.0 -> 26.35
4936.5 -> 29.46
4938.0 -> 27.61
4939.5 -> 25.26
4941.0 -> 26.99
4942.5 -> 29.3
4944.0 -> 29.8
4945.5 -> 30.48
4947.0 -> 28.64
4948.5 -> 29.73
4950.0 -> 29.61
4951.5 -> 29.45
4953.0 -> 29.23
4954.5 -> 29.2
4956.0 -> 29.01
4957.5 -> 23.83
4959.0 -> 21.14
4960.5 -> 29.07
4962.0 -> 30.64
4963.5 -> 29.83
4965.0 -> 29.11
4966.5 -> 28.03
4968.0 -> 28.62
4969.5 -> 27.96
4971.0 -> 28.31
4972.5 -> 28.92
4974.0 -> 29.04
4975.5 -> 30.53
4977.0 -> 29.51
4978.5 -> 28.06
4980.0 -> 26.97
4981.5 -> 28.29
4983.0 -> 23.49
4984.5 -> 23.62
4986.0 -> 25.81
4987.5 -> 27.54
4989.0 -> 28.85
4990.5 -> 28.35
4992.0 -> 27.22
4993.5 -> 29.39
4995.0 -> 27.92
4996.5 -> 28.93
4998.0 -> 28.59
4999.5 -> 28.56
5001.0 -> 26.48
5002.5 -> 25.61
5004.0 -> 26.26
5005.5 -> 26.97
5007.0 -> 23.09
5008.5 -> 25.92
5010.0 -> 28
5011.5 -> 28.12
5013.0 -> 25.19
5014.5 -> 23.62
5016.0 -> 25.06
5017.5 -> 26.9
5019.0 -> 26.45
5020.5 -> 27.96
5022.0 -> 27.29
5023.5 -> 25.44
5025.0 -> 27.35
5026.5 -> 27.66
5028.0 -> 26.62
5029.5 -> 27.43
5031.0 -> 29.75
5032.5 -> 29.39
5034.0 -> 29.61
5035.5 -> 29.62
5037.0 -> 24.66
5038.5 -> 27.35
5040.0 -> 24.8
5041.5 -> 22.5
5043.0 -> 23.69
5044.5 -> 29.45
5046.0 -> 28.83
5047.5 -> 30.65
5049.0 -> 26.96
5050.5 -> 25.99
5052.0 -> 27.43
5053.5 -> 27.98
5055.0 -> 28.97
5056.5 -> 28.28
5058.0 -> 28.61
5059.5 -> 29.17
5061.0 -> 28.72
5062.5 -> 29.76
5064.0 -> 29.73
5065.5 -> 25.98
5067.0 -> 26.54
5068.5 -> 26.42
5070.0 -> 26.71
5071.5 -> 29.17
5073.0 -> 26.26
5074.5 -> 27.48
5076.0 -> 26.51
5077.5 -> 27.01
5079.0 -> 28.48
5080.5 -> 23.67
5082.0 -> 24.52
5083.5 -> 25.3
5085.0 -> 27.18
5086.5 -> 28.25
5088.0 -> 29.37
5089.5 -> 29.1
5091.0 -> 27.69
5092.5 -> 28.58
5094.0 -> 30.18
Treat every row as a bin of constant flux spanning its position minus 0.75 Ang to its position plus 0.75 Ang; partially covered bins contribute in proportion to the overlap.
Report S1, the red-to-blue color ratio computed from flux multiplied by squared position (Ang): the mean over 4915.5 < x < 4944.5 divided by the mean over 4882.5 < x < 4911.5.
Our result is 1.0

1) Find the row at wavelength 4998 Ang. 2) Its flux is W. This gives 28.59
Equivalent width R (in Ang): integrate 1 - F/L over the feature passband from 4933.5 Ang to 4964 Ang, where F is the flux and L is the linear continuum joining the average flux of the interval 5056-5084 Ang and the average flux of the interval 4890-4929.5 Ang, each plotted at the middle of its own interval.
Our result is -0.4 Ang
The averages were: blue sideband 28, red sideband 27.3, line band 28.2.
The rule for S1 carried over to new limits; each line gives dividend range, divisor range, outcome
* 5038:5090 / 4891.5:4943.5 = 1.03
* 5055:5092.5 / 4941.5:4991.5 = 1.02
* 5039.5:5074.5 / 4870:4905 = 1.07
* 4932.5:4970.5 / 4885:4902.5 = 1.03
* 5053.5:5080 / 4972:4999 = 1.03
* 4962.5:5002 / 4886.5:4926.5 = 1.04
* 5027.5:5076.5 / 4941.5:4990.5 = 1.01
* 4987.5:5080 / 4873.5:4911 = 1.03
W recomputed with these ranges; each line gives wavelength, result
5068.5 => 26.42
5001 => 26.48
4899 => 31.27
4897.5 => 30.82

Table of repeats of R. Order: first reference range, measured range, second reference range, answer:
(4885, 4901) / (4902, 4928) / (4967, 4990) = 0.1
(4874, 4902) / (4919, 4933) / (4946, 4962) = 0.4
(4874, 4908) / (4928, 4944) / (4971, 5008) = -0.2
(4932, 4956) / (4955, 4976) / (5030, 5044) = 0.1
